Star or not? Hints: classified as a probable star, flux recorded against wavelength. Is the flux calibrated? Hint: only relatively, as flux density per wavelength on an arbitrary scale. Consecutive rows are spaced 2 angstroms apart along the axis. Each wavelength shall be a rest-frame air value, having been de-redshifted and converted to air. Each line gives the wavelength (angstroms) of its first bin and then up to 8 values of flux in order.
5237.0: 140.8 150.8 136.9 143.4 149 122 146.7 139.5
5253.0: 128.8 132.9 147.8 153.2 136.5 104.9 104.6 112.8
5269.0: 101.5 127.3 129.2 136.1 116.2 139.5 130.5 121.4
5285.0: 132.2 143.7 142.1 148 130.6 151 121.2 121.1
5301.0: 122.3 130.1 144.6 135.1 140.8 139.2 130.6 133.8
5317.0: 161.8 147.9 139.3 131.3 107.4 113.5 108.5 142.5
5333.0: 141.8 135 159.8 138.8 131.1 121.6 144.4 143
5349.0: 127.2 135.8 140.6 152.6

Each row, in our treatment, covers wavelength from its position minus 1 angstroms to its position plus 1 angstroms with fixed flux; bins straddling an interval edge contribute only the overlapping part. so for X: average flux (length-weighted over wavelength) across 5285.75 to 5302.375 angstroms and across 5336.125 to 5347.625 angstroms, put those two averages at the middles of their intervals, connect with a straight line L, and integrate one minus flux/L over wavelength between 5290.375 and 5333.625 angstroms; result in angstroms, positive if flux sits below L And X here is 0.9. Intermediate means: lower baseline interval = 135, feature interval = 134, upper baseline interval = 139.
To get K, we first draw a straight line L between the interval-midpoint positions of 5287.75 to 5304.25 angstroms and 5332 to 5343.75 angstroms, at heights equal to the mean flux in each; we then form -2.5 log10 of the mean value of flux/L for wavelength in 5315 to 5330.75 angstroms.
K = 0.05 mag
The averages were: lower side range 134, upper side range 138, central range 131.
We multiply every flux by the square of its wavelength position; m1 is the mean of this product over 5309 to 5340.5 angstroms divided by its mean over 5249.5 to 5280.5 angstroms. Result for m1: 1.09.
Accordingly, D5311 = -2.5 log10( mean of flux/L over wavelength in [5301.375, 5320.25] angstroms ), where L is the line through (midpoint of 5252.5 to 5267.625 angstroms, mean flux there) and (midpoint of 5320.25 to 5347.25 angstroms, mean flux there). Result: -0.071 mag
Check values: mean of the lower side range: 128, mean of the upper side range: 132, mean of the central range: 140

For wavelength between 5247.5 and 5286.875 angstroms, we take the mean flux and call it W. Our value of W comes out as 129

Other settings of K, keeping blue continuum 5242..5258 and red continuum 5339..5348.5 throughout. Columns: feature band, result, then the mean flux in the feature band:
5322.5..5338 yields 0.05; 130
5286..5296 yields -0.05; 143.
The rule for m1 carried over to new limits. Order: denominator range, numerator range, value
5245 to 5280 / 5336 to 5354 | 1.11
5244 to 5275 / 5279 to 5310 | 1.05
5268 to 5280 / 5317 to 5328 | 1.07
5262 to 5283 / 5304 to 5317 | 1.17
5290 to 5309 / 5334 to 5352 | 1.04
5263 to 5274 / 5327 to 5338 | 1.21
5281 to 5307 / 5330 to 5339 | 1.09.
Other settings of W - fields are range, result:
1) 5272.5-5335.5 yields 133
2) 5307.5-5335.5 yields 134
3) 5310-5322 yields 142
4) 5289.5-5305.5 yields 134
